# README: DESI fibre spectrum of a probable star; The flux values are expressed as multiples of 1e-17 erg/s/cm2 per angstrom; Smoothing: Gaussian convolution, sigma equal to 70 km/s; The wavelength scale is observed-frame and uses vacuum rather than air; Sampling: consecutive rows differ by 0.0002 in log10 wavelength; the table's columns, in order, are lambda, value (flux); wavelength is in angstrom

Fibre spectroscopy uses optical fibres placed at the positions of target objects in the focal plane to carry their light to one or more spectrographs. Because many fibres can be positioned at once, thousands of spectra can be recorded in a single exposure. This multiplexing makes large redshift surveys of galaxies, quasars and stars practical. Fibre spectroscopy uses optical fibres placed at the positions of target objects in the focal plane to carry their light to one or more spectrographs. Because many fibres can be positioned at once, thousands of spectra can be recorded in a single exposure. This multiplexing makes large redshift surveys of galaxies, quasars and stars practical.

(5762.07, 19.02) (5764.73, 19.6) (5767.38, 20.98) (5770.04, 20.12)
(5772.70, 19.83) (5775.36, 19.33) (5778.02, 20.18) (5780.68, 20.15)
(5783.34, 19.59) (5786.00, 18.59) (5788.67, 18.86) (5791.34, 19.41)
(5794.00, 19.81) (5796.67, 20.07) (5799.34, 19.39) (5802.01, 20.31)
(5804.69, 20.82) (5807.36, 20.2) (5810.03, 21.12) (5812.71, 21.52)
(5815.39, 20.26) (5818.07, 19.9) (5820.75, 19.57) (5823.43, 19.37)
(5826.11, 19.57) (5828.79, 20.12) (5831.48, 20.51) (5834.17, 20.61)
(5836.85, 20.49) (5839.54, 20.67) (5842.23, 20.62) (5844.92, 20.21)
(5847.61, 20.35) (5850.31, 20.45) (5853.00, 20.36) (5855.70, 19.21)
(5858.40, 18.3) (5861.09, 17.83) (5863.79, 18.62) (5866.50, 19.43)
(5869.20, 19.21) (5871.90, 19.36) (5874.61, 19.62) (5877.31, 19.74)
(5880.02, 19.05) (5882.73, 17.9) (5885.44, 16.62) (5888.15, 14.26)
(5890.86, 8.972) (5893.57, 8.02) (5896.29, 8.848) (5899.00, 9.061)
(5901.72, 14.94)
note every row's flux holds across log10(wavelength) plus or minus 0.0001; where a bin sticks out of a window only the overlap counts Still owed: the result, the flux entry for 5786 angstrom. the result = 18.59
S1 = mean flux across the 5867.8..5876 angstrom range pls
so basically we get 19.4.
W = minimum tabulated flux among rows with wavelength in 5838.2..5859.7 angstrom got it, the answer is 18.3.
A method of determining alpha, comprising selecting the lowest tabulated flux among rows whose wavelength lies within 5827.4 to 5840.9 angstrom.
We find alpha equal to 20.12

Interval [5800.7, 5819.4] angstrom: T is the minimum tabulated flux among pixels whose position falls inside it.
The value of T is 19.9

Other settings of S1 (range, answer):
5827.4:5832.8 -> 20.3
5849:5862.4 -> 19.2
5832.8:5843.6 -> 20.6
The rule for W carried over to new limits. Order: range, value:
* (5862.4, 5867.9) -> 18.62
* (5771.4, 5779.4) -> 19.33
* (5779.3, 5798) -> 18.59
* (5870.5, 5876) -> 19.36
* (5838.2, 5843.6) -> 20.62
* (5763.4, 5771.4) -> 19.6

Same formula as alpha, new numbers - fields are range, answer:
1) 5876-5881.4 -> 19.05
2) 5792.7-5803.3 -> 19.39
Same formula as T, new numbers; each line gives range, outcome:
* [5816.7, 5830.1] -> 19.37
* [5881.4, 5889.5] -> 14.26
